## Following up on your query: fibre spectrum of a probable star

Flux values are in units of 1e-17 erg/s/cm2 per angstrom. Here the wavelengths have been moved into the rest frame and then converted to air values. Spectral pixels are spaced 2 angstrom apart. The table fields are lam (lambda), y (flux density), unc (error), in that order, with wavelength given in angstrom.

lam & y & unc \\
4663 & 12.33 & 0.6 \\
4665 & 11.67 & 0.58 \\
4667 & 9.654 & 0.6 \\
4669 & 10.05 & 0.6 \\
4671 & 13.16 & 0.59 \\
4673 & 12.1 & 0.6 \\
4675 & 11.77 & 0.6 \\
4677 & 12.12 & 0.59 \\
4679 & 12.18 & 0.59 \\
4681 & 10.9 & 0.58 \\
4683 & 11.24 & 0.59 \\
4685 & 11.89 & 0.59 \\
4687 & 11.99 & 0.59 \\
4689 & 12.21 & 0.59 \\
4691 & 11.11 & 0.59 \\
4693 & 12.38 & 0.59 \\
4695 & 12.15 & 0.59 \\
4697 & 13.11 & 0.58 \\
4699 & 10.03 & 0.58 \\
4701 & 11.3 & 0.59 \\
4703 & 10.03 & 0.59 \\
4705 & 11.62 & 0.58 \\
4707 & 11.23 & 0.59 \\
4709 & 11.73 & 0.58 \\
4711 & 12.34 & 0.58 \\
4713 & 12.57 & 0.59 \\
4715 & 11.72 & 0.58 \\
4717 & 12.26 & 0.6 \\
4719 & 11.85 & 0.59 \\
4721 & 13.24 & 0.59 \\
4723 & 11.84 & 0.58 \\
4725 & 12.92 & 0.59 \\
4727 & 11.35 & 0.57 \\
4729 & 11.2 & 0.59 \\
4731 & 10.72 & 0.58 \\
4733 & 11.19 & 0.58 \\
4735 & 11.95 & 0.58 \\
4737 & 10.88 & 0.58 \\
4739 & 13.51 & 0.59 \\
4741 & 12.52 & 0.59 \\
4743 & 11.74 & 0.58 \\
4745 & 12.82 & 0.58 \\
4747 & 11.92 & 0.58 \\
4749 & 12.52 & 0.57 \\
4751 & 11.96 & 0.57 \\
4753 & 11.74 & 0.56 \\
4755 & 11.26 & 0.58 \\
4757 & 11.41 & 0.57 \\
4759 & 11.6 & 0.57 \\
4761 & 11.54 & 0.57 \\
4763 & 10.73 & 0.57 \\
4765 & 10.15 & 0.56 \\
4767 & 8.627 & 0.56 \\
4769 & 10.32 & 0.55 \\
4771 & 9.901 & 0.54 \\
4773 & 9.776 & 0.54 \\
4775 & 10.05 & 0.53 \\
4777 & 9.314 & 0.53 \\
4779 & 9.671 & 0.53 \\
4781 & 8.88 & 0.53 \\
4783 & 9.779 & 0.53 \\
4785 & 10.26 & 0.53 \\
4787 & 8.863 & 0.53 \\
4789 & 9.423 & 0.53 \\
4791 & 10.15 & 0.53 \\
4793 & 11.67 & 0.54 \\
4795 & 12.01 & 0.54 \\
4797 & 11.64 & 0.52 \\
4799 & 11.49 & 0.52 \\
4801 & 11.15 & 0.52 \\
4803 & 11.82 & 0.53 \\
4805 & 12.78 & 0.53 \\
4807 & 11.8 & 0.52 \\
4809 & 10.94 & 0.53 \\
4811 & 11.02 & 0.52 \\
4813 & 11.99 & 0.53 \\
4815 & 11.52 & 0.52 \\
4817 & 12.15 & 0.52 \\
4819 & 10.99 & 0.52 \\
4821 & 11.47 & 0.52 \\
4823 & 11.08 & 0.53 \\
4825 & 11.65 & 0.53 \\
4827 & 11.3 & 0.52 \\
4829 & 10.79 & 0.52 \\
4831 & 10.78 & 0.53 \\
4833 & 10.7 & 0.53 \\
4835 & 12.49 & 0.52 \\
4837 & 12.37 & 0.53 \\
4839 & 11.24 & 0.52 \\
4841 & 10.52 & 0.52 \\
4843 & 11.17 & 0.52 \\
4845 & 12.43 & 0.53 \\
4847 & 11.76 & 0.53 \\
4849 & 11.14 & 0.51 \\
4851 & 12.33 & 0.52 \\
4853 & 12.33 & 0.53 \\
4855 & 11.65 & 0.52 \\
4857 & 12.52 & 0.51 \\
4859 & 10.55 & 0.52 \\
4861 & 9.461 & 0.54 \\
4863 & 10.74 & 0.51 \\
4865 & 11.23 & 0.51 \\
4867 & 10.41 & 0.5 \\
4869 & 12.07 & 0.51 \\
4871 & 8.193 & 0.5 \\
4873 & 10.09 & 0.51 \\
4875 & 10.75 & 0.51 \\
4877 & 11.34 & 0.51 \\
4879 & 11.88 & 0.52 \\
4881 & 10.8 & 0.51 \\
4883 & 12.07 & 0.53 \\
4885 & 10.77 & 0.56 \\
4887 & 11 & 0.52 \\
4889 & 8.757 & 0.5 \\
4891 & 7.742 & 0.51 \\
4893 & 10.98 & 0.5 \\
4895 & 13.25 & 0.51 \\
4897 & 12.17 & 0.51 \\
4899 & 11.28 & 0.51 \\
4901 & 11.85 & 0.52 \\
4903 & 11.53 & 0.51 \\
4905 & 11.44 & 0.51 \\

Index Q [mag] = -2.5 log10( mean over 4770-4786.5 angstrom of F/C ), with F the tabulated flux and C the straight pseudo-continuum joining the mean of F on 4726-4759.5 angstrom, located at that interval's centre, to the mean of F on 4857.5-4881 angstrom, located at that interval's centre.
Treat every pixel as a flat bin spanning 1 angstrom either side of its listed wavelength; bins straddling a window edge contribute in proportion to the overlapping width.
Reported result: 0.18 mag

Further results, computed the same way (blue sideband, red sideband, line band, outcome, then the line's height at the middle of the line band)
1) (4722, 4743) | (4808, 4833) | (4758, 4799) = 0.13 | 11.5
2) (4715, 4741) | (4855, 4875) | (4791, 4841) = -0.04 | 11.1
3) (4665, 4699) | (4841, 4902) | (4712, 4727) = -0.06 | 11.6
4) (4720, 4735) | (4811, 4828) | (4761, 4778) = 0.17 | 11.7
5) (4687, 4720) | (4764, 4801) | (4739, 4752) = -0.14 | 10.9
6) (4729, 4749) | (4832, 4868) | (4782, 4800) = 0.11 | 11.7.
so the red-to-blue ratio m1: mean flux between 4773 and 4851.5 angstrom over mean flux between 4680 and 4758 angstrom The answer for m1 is 0.9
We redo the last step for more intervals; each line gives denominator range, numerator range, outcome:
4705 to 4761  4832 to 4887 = 0.94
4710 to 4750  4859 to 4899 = 0.89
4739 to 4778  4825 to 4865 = 1.02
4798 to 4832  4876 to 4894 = 0.92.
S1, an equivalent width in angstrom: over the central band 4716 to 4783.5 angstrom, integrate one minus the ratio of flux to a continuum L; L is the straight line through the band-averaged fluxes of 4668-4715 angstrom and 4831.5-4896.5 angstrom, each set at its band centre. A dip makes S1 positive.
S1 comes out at 1.7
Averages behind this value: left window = 11.7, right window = 11.1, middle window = 11.2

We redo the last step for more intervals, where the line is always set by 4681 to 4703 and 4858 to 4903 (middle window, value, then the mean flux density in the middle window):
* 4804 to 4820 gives -0.8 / 11.6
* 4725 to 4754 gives -1.2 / 11.9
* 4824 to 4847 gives -0.9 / 11.4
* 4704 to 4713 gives -0.2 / 11.8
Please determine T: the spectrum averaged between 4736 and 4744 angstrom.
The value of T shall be 12.2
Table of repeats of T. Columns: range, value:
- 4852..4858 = 12.2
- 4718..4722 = 12.5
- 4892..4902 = 11.9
